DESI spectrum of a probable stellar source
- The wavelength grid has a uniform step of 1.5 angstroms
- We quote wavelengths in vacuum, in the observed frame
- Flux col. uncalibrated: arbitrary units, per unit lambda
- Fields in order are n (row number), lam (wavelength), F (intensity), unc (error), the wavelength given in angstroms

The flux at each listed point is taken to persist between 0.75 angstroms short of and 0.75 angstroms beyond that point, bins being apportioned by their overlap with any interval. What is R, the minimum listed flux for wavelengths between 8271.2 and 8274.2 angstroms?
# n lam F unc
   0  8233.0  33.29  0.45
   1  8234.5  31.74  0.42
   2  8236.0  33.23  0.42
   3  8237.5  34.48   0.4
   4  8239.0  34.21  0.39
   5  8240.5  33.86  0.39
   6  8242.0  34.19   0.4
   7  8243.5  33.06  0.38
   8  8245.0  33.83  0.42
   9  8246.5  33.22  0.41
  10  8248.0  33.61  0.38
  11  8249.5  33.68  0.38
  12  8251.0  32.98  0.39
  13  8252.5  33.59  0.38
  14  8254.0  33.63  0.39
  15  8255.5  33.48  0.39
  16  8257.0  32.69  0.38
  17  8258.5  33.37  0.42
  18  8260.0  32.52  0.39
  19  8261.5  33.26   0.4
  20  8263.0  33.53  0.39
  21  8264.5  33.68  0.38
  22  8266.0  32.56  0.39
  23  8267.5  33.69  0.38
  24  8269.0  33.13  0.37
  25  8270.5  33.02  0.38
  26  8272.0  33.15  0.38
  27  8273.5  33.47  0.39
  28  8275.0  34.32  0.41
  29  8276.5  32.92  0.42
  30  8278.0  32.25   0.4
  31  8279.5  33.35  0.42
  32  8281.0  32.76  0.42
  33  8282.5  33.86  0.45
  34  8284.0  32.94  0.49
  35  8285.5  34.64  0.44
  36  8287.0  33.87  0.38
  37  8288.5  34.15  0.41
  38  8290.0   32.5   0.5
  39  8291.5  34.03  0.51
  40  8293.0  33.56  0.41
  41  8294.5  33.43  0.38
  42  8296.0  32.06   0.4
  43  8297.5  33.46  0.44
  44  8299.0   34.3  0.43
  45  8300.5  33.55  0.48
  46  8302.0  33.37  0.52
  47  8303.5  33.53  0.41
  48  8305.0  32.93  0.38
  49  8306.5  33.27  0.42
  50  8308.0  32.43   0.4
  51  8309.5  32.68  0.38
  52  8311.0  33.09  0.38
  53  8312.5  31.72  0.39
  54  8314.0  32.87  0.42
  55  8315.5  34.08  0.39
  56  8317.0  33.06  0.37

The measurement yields 33.15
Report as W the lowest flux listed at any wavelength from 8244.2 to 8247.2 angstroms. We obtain 33.22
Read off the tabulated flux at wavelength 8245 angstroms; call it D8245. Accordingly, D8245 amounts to 33.83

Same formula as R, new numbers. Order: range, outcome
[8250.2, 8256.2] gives 32.98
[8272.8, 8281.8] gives 32.25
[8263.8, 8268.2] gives 32.56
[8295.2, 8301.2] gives 32.06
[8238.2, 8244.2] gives 33.06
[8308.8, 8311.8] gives 32.68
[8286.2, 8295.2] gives 32.5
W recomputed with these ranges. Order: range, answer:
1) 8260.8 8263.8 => 33.26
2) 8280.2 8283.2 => 32.76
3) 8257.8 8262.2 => 32.52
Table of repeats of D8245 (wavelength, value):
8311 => 33.09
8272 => 33.15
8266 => 32.56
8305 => 32.93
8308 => 32.43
